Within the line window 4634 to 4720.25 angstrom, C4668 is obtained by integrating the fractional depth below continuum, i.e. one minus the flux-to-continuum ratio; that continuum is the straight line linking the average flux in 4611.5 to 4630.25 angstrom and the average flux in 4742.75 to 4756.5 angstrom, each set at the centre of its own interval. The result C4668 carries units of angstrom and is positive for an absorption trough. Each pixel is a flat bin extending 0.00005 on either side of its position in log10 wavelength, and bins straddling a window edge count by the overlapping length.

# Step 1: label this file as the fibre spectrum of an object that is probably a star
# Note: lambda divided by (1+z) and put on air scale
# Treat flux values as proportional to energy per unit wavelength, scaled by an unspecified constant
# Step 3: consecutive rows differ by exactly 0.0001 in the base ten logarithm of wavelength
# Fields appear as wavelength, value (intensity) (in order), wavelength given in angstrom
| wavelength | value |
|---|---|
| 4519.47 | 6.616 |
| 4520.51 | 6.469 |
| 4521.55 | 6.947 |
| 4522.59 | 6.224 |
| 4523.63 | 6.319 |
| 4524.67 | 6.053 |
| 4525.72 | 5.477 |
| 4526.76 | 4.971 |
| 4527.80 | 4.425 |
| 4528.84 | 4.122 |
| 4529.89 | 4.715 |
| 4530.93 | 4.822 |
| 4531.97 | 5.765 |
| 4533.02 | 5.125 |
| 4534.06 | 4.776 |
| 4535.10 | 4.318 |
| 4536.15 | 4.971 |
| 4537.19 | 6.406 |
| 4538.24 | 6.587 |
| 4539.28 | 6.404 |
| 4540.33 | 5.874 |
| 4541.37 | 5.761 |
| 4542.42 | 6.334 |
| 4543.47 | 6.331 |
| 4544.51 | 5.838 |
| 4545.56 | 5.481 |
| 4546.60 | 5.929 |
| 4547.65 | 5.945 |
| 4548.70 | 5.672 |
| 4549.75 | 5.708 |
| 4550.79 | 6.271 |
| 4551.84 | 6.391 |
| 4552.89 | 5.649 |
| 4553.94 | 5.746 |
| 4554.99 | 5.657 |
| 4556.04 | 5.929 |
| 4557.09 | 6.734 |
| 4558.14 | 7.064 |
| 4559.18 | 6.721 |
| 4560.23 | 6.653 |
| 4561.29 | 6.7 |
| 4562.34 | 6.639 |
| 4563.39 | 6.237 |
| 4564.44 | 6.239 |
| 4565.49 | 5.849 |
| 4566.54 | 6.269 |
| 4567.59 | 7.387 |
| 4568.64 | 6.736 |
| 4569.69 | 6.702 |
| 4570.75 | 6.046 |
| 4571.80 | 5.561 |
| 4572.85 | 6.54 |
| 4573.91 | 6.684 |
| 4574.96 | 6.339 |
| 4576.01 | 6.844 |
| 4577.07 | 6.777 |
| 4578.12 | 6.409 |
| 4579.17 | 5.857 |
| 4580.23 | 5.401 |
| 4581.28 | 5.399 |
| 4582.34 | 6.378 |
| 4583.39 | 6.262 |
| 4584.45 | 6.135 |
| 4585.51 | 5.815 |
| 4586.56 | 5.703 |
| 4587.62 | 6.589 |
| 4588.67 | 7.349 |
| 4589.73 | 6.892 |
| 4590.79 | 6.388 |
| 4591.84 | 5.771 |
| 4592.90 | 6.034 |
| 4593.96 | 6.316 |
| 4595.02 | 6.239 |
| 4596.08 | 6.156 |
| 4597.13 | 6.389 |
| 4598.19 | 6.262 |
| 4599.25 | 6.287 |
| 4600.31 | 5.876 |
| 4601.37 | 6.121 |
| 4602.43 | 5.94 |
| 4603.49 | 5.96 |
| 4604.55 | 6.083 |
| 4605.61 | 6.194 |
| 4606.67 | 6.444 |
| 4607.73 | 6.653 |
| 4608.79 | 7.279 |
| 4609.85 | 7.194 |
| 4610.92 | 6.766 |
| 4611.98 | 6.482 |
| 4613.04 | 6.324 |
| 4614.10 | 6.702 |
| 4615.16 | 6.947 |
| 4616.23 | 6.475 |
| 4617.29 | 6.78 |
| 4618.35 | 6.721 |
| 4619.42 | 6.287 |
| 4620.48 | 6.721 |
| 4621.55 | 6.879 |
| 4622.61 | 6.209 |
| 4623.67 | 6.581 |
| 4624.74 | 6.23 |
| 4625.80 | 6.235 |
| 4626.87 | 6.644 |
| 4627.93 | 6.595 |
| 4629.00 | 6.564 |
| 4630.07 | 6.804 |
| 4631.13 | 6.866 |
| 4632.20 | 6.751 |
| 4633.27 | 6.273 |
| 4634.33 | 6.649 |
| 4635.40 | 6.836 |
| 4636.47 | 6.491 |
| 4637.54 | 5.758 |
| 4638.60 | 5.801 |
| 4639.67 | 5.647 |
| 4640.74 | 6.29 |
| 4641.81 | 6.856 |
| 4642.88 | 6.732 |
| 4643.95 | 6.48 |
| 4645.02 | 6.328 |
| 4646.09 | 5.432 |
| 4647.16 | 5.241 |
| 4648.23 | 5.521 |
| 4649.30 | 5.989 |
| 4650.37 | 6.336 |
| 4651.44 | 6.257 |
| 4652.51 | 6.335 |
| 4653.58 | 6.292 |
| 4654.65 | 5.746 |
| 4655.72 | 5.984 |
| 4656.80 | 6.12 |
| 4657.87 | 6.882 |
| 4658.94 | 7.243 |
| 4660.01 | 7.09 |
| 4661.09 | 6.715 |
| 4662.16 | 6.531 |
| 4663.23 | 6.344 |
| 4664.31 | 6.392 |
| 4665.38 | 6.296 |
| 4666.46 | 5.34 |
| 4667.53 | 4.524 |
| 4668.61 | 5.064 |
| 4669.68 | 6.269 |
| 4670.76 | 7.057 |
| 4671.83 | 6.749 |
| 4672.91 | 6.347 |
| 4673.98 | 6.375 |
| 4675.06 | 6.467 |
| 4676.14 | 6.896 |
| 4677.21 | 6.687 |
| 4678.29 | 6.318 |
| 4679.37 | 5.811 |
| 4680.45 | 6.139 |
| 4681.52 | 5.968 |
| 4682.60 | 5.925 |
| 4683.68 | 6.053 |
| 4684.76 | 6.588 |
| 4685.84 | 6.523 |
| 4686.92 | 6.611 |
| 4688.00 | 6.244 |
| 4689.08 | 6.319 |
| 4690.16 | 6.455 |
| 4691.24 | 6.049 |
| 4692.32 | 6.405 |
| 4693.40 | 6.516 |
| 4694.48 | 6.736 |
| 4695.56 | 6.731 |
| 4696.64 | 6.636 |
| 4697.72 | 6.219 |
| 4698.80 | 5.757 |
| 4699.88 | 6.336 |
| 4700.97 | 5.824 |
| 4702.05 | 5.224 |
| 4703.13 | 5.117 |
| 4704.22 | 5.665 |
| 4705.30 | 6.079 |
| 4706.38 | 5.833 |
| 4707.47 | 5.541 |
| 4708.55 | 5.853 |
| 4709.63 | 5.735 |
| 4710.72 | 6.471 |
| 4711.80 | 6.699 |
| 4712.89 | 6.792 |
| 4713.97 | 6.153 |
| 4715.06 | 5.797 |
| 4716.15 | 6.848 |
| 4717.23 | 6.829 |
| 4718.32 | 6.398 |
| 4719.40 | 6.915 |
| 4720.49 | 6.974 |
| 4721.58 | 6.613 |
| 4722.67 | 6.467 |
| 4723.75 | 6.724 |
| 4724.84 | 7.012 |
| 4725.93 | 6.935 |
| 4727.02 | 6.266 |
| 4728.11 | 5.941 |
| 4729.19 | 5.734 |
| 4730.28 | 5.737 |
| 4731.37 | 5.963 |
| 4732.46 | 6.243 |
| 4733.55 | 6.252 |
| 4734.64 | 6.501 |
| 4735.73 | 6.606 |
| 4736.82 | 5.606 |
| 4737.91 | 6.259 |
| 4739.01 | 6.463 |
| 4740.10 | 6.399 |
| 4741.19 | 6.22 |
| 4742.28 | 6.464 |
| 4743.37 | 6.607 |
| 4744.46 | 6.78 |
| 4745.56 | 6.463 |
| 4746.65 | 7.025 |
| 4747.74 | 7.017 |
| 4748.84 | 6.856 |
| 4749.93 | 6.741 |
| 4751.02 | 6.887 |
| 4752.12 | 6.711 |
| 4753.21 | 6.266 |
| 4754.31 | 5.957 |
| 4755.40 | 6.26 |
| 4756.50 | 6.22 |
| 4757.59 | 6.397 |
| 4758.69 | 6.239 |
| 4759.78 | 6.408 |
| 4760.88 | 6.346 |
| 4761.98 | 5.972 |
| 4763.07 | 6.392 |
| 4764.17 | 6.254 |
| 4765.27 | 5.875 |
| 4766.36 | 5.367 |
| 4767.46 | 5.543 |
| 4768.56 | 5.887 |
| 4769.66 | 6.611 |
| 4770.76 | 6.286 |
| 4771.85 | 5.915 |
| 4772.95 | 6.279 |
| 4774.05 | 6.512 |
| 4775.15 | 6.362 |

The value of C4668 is 4.59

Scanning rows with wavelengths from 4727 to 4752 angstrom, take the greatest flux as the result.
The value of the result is 7.025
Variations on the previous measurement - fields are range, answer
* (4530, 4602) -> 7.387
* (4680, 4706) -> 6.736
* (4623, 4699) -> 7.243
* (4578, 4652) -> 7.349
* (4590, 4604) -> 6.389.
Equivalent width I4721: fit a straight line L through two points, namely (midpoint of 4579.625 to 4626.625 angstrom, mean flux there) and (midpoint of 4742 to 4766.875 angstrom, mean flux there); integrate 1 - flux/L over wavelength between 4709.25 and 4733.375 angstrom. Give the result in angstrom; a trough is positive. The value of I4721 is -0.1 angstrom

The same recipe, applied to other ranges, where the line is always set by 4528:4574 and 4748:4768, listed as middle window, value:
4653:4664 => -0.7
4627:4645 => -1.1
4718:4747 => -0.9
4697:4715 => 0.7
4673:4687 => -0.4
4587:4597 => -0.6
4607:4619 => -1.4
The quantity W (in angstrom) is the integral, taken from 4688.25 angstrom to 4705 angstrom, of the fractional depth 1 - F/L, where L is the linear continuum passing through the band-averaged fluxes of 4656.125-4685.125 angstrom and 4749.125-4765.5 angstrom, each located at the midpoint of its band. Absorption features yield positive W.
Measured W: 0.48 angstrom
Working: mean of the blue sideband 6.3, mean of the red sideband 6.35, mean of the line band 6.13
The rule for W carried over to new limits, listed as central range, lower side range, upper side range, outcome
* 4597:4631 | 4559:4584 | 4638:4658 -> -1.5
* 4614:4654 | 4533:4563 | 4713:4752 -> -1.0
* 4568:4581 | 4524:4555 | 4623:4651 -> -1.1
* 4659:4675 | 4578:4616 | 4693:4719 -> -0.1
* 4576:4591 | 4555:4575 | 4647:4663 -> 0.4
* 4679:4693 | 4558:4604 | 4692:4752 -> 0.2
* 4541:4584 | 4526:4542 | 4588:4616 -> -3.5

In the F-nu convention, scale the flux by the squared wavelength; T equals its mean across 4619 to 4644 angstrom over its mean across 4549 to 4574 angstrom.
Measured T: 1.1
